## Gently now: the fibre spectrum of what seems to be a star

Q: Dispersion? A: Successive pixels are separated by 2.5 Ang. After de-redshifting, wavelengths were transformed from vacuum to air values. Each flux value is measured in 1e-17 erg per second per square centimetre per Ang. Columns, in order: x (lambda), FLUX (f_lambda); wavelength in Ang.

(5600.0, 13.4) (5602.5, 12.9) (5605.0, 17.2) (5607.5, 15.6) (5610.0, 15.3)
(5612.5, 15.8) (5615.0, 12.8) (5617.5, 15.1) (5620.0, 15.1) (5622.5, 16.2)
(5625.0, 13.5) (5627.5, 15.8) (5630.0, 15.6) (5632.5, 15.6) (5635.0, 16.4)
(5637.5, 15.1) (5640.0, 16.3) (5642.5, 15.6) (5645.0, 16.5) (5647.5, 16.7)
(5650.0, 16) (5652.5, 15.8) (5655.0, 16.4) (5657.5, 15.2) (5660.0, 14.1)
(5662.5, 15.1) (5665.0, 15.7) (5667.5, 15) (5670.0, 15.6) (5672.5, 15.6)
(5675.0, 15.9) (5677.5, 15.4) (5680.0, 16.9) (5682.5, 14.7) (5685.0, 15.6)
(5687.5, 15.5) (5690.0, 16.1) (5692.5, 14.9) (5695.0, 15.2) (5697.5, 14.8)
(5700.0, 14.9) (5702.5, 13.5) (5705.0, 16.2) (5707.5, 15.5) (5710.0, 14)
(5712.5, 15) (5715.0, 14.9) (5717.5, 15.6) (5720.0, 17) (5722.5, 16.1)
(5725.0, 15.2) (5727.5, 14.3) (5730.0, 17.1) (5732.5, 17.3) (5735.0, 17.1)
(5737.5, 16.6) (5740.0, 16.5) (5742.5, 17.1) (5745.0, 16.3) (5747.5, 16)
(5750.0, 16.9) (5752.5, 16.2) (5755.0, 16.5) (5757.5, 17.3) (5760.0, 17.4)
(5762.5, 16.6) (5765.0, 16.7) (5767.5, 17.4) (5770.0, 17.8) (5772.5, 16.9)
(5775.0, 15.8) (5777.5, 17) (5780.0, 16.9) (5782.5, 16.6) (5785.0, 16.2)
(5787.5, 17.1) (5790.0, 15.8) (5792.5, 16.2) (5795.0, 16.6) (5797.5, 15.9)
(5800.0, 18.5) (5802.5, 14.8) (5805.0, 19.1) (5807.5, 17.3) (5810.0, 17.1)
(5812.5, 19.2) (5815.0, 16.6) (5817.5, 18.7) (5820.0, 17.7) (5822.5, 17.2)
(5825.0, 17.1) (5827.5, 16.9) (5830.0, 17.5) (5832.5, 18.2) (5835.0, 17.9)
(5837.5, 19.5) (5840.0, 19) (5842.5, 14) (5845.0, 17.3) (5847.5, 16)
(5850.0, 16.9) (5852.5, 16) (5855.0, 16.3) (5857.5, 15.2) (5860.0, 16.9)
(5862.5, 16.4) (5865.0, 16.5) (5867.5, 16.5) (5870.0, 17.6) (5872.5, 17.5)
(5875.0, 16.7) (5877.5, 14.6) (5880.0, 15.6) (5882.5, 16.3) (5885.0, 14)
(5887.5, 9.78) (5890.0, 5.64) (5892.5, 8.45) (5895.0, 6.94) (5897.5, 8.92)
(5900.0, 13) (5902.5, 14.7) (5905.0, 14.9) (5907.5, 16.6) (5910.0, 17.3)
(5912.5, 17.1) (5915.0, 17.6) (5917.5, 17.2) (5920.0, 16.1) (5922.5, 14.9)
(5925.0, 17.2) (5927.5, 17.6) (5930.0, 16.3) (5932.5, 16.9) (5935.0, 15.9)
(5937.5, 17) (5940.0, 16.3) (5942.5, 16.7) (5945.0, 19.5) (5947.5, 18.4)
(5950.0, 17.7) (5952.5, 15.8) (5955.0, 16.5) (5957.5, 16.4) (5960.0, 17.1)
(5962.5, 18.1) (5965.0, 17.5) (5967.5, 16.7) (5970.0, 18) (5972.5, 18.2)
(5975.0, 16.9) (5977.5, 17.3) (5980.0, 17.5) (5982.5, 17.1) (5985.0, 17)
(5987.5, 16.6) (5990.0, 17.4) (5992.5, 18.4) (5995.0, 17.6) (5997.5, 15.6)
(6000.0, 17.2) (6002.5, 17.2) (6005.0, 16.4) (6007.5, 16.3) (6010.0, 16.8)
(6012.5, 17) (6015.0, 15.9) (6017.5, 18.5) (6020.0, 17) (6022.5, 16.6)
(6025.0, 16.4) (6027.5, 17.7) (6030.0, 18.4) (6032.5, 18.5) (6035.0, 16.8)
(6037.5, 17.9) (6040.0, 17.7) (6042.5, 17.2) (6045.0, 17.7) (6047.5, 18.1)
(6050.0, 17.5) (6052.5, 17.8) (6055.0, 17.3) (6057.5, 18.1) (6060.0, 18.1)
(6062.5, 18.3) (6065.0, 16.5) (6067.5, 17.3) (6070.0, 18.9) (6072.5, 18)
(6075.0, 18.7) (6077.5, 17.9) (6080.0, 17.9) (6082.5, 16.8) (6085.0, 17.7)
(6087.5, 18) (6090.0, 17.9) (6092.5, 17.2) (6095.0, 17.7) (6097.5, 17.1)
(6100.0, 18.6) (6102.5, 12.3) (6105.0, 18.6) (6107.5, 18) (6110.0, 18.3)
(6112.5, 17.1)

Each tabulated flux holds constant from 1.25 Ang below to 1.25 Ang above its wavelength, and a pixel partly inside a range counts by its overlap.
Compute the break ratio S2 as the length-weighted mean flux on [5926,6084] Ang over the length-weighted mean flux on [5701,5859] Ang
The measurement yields 1.0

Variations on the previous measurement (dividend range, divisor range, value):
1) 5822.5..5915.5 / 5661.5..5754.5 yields 0.98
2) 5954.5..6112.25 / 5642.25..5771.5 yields 1.09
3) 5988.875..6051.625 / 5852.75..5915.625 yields 1.20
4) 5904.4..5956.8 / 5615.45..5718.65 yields 1.09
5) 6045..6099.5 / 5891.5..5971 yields 1.11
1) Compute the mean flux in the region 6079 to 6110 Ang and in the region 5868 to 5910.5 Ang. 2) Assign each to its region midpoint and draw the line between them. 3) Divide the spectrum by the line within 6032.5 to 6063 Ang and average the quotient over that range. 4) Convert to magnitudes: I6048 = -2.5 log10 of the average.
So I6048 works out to -0.081 mag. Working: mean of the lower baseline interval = 13.4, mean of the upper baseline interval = 17.4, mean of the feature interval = 17.7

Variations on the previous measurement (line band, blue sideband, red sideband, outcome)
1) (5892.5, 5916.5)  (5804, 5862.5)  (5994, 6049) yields 0.237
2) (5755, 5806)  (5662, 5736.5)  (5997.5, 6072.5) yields -0.055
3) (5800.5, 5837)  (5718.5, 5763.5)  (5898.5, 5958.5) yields -0.067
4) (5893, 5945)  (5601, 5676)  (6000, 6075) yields 0.095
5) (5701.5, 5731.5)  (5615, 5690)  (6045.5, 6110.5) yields 0.032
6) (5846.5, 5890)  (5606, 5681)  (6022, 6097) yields 0.079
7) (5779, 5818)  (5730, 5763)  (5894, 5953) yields -0.032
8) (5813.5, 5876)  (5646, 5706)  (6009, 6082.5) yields -0.041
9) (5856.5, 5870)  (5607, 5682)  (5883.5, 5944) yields -0.123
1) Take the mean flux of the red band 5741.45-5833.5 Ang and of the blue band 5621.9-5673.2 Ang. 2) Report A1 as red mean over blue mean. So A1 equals 1.1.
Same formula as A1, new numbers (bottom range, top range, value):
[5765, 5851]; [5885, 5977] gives 0.91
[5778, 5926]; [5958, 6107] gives 1.09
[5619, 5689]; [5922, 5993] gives 1.10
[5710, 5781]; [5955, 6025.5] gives 1.04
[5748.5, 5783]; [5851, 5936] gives 0.89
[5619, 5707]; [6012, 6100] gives 1.14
